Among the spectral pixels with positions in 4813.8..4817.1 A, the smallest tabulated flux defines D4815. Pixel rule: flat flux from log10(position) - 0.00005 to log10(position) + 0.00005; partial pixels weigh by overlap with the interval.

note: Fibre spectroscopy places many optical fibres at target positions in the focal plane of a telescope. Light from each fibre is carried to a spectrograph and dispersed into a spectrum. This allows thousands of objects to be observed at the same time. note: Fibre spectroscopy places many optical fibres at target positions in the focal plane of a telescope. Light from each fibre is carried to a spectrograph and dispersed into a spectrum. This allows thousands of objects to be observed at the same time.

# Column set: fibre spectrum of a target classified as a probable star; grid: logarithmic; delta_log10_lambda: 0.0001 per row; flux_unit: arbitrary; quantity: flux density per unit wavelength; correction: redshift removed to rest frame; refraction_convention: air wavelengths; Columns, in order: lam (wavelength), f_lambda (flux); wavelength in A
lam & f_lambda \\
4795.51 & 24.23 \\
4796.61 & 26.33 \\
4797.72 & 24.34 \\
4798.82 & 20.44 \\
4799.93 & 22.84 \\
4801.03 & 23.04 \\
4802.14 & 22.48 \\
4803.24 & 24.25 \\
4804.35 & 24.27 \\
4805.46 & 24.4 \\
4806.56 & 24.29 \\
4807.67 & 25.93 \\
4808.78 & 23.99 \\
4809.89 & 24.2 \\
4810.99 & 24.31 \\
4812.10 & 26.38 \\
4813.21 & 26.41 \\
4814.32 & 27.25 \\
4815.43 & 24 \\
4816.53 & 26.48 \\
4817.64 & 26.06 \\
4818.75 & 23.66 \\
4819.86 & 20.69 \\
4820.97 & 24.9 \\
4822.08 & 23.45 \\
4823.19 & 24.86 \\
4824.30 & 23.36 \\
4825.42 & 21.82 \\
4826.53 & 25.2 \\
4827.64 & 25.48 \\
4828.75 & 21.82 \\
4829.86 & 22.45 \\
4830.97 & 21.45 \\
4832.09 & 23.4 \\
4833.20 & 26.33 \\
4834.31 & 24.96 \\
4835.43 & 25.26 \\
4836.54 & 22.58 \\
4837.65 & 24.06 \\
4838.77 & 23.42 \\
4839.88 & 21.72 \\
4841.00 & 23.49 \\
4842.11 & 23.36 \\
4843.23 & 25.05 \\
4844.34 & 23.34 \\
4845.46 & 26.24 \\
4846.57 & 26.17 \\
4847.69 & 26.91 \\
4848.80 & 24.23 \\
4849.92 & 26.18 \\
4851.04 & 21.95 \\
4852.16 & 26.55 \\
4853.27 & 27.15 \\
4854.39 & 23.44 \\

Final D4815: 24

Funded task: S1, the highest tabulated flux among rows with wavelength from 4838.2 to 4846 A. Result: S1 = 26.24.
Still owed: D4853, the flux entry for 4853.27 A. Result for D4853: 27.15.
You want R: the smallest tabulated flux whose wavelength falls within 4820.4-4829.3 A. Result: 21.82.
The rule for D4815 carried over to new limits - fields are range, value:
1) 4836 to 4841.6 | 21.72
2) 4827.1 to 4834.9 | 21.45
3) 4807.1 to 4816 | 23.99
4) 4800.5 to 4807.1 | 22.48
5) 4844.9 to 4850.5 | 24.23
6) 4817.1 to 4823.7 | 20.69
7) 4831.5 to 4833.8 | 23.4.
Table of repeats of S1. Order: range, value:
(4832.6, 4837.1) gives 26.33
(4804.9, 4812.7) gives 26.38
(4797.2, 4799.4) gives 24.34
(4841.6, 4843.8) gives 25.05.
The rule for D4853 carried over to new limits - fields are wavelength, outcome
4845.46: 26.24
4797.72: 24.34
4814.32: 27.25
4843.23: 25.05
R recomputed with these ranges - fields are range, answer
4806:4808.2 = 24.29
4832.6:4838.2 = 22.58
